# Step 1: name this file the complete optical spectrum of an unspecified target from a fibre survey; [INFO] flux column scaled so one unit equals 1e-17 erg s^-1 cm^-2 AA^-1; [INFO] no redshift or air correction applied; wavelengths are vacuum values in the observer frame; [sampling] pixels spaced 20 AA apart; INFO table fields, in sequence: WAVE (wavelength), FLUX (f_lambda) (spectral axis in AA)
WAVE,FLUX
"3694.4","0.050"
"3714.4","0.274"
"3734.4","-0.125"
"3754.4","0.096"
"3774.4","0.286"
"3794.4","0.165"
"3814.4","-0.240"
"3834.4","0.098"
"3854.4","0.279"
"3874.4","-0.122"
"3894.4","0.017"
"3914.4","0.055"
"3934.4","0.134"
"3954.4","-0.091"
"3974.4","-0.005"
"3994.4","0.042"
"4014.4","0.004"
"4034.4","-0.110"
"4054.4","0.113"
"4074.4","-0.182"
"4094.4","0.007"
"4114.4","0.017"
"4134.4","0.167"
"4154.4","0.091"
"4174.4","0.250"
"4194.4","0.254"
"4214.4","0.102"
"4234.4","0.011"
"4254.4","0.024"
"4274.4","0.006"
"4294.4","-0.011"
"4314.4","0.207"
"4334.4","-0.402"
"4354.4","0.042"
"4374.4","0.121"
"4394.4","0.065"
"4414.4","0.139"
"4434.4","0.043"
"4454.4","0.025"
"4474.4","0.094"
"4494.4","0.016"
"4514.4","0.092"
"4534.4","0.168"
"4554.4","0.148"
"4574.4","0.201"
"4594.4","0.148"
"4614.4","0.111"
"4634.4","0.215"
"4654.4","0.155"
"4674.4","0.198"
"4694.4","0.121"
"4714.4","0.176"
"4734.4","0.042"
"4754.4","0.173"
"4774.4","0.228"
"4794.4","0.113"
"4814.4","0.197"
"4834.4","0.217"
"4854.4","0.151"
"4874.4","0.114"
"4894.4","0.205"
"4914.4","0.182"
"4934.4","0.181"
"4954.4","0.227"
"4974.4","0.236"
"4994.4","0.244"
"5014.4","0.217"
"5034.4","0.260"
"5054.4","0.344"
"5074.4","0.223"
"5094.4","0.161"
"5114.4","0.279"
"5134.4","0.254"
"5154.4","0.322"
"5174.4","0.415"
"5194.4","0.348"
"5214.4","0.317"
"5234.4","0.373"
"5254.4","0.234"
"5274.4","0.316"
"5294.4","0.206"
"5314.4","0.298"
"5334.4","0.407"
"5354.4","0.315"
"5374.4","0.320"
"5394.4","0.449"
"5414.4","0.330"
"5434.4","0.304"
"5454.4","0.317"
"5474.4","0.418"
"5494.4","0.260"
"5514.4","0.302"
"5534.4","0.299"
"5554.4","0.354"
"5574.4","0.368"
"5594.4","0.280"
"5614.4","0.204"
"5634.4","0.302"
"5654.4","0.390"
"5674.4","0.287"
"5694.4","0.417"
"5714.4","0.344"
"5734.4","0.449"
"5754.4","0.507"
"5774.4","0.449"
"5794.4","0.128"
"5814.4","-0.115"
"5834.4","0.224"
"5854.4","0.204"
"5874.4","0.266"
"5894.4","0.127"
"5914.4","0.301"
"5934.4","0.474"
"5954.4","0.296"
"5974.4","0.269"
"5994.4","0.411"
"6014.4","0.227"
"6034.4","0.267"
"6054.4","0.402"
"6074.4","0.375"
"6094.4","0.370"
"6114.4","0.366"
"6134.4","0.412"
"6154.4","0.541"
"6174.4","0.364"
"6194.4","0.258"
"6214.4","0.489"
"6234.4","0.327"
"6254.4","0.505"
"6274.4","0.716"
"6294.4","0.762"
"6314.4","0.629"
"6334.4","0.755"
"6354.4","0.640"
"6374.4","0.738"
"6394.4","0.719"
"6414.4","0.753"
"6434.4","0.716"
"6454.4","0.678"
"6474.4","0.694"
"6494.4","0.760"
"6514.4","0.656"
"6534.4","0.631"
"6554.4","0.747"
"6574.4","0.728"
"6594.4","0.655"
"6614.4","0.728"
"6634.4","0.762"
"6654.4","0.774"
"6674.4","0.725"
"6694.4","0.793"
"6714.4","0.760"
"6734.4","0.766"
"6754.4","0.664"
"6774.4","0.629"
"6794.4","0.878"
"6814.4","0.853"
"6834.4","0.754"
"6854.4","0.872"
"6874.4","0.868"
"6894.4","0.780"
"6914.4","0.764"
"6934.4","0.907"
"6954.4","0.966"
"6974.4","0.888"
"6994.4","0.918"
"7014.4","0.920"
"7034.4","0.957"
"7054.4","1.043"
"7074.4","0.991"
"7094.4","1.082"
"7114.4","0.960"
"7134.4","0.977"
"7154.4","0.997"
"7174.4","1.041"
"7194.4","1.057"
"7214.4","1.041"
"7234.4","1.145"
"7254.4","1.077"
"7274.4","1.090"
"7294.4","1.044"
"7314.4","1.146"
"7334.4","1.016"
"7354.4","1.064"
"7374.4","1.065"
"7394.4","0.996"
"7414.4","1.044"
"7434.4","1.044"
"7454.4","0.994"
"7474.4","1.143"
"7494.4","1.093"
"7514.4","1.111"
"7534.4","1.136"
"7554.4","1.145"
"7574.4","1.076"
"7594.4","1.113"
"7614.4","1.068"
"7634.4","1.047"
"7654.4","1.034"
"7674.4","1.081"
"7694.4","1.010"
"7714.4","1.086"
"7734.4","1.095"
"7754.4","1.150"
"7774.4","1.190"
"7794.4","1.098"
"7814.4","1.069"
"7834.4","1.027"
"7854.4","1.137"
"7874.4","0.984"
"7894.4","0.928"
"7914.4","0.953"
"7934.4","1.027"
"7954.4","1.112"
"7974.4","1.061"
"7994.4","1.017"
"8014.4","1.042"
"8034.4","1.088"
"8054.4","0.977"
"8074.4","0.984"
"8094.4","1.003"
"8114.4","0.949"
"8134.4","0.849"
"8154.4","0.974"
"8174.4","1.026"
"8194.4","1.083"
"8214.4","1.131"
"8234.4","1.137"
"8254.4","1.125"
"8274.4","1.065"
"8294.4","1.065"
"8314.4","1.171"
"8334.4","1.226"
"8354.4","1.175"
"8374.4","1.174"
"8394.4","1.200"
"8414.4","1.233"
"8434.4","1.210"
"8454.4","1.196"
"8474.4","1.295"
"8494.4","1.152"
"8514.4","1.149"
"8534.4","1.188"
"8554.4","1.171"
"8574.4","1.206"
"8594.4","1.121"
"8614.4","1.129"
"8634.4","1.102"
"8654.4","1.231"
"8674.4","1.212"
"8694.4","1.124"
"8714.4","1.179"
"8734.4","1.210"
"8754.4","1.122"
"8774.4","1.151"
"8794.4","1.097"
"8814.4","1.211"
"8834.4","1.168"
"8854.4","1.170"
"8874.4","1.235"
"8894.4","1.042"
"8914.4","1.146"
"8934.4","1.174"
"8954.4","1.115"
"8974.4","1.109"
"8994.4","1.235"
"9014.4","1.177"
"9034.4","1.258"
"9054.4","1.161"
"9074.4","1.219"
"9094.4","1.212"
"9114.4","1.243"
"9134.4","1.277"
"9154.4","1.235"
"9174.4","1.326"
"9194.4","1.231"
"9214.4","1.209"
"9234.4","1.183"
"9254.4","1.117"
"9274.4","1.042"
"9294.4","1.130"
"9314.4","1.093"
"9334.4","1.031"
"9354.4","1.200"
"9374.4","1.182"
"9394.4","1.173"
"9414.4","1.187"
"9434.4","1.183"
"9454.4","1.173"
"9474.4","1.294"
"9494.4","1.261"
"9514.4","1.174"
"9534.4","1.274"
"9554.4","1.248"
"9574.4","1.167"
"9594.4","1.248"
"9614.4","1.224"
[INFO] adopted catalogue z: 0.57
